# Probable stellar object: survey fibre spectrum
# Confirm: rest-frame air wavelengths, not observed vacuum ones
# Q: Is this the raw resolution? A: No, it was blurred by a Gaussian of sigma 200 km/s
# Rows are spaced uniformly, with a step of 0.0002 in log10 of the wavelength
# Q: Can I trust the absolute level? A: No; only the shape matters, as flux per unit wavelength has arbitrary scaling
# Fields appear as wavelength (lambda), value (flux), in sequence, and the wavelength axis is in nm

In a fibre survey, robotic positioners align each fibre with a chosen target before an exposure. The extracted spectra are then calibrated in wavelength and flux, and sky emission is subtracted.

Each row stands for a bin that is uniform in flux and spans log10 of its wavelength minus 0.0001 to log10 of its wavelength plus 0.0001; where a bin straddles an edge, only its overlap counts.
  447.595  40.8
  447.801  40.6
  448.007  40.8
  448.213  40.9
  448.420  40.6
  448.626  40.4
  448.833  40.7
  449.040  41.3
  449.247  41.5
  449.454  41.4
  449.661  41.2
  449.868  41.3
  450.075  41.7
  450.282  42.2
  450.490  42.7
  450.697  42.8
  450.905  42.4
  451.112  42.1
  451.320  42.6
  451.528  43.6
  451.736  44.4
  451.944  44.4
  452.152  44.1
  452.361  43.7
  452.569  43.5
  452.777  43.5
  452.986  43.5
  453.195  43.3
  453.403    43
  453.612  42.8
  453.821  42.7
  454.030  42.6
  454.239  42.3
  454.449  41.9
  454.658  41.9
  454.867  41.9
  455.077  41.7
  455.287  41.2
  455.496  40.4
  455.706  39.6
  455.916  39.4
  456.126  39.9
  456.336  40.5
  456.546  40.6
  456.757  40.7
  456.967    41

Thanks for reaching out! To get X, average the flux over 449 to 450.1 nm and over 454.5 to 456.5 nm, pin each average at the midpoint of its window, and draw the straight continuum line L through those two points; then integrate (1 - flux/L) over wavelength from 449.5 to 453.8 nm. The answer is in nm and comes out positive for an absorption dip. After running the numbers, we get -0.18 nm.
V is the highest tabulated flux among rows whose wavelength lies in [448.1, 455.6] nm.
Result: 44.4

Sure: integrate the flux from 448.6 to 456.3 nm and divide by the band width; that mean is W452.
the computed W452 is 42.2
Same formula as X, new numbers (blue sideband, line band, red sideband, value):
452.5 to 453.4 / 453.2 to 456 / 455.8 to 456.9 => 0.011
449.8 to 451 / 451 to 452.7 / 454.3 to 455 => -0.058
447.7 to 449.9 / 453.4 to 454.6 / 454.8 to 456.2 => -0.054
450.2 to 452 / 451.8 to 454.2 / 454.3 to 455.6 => -0.062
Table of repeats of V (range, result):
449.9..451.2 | 42.8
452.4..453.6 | 43.5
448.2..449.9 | 41.5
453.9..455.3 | 42.6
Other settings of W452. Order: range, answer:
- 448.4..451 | 41.6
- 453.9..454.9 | 42.2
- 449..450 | 41.4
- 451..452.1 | 43.5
